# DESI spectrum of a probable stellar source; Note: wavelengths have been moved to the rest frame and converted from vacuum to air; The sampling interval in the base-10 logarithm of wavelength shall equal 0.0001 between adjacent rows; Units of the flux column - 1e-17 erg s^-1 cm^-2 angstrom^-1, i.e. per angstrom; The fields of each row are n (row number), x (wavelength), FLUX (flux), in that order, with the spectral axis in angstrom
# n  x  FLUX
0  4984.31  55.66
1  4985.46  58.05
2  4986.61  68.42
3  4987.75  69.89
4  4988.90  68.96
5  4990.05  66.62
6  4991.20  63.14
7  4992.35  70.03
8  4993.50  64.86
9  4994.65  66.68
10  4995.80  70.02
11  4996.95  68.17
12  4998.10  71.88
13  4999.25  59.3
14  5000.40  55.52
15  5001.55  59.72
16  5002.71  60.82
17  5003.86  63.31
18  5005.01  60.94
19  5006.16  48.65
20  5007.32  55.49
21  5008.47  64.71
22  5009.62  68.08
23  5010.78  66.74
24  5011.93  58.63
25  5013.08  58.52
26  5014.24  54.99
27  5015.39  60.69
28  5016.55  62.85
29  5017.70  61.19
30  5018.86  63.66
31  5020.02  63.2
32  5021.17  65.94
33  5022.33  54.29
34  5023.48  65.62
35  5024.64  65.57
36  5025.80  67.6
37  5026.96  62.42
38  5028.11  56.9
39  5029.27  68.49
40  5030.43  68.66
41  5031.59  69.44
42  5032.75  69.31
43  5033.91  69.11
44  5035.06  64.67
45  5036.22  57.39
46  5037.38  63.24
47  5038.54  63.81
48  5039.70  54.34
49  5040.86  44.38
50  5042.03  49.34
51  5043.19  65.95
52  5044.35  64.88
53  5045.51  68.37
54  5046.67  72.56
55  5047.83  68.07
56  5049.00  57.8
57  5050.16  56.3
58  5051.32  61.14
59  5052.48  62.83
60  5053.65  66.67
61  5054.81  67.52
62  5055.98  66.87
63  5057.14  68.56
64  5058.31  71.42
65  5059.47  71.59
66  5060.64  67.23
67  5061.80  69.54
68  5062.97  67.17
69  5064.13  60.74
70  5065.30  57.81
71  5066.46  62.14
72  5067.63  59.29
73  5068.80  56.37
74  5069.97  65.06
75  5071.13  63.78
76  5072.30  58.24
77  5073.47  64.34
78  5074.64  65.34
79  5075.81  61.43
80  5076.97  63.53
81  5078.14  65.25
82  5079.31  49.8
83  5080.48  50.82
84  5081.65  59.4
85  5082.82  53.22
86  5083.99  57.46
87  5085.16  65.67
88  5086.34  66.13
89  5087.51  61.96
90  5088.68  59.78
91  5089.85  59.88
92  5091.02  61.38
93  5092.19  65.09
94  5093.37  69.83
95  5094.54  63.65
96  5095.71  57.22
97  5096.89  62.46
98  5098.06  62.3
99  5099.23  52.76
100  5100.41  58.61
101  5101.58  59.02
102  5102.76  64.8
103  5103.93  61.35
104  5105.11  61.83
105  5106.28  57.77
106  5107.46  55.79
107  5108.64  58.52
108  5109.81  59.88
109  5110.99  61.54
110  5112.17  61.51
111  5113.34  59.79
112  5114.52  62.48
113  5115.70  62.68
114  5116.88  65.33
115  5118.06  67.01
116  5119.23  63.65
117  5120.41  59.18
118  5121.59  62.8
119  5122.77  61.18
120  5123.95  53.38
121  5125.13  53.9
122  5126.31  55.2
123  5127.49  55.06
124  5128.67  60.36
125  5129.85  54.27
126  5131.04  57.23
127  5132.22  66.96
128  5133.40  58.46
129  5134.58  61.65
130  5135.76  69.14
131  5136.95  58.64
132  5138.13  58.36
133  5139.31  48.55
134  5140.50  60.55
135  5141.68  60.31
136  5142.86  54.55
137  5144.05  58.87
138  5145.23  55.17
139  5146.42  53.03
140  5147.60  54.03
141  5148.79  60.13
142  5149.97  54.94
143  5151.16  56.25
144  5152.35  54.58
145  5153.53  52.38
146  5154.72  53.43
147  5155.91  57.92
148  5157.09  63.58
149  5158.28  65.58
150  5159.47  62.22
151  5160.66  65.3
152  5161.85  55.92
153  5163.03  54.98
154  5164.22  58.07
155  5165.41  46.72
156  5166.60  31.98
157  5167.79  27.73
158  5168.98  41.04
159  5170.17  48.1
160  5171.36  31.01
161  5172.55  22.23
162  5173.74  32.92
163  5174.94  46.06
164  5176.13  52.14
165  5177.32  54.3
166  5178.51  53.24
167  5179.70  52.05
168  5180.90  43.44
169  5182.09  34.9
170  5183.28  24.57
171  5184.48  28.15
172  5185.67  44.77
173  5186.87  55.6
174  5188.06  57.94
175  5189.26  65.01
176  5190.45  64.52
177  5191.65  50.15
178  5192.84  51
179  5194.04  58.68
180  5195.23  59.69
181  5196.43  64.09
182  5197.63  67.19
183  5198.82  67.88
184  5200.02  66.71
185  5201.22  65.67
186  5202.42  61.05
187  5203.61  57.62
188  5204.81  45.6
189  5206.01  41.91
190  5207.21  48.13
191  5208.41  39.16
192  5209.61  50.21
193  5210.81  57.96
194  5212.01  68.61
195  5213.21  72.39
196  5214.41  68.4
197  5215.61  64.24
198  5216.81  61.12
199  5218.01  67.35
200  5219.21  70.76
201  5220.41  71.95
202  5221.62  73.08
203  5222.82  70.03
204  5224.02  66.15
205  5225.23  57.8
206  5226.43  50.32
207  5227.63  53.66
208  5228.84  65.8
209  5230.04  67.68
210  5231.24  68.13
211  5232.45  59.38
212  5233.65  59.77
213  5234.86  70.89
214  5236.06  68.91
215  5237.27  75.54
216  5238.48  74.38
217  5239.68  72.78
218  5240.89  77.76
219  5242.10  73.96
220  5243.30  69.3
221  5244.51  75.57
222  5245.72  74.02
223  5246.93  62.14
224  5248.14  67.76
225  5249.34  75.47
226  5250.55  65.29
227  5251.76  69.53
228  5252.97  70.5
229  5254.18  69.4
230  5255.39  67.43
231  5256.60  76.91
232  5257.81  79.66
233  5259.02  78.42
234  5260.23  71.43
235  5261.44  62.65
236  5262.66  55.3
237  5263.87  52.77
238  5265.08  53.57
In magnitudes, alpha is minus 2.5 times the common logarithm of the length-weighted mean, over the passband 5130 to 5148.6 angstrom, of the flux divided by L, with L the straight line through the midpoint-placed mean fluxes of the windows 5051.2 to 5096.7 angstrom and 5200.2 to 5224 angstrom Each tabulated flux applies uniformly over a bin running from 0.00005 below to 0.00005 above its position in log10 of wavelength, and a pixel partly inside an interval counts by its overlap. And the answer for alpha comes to 0.066 mag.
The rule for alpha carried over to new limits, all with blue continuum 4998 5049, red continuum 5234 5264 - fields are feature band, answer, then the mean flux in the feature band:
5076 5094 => 0.07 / 60.7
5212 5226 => 0.03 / 67.4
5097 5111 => 0.10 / 59.5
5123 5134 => 0.15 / 57.3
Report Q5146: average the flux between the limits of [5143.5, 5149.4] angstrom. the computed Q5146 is 56.3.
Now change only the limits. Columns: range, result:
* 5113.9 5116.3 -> 62.4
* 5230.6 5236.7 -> 65.5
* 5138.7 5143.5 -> 56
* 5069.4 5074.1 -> 62.9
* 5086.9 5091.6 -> 60.9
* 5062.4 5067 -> 62.1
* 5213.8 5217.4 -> 64.7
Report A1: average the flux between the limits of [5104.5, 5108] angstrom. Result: 58.5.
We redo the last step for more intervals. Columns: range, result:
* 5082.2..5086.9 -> 60.5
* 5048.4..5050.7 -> 57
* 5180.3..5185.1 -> 32.8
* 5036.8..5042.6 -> 55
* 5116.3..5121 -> 63.9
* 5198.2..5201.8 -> 66.8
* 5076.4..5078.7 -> 64.4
